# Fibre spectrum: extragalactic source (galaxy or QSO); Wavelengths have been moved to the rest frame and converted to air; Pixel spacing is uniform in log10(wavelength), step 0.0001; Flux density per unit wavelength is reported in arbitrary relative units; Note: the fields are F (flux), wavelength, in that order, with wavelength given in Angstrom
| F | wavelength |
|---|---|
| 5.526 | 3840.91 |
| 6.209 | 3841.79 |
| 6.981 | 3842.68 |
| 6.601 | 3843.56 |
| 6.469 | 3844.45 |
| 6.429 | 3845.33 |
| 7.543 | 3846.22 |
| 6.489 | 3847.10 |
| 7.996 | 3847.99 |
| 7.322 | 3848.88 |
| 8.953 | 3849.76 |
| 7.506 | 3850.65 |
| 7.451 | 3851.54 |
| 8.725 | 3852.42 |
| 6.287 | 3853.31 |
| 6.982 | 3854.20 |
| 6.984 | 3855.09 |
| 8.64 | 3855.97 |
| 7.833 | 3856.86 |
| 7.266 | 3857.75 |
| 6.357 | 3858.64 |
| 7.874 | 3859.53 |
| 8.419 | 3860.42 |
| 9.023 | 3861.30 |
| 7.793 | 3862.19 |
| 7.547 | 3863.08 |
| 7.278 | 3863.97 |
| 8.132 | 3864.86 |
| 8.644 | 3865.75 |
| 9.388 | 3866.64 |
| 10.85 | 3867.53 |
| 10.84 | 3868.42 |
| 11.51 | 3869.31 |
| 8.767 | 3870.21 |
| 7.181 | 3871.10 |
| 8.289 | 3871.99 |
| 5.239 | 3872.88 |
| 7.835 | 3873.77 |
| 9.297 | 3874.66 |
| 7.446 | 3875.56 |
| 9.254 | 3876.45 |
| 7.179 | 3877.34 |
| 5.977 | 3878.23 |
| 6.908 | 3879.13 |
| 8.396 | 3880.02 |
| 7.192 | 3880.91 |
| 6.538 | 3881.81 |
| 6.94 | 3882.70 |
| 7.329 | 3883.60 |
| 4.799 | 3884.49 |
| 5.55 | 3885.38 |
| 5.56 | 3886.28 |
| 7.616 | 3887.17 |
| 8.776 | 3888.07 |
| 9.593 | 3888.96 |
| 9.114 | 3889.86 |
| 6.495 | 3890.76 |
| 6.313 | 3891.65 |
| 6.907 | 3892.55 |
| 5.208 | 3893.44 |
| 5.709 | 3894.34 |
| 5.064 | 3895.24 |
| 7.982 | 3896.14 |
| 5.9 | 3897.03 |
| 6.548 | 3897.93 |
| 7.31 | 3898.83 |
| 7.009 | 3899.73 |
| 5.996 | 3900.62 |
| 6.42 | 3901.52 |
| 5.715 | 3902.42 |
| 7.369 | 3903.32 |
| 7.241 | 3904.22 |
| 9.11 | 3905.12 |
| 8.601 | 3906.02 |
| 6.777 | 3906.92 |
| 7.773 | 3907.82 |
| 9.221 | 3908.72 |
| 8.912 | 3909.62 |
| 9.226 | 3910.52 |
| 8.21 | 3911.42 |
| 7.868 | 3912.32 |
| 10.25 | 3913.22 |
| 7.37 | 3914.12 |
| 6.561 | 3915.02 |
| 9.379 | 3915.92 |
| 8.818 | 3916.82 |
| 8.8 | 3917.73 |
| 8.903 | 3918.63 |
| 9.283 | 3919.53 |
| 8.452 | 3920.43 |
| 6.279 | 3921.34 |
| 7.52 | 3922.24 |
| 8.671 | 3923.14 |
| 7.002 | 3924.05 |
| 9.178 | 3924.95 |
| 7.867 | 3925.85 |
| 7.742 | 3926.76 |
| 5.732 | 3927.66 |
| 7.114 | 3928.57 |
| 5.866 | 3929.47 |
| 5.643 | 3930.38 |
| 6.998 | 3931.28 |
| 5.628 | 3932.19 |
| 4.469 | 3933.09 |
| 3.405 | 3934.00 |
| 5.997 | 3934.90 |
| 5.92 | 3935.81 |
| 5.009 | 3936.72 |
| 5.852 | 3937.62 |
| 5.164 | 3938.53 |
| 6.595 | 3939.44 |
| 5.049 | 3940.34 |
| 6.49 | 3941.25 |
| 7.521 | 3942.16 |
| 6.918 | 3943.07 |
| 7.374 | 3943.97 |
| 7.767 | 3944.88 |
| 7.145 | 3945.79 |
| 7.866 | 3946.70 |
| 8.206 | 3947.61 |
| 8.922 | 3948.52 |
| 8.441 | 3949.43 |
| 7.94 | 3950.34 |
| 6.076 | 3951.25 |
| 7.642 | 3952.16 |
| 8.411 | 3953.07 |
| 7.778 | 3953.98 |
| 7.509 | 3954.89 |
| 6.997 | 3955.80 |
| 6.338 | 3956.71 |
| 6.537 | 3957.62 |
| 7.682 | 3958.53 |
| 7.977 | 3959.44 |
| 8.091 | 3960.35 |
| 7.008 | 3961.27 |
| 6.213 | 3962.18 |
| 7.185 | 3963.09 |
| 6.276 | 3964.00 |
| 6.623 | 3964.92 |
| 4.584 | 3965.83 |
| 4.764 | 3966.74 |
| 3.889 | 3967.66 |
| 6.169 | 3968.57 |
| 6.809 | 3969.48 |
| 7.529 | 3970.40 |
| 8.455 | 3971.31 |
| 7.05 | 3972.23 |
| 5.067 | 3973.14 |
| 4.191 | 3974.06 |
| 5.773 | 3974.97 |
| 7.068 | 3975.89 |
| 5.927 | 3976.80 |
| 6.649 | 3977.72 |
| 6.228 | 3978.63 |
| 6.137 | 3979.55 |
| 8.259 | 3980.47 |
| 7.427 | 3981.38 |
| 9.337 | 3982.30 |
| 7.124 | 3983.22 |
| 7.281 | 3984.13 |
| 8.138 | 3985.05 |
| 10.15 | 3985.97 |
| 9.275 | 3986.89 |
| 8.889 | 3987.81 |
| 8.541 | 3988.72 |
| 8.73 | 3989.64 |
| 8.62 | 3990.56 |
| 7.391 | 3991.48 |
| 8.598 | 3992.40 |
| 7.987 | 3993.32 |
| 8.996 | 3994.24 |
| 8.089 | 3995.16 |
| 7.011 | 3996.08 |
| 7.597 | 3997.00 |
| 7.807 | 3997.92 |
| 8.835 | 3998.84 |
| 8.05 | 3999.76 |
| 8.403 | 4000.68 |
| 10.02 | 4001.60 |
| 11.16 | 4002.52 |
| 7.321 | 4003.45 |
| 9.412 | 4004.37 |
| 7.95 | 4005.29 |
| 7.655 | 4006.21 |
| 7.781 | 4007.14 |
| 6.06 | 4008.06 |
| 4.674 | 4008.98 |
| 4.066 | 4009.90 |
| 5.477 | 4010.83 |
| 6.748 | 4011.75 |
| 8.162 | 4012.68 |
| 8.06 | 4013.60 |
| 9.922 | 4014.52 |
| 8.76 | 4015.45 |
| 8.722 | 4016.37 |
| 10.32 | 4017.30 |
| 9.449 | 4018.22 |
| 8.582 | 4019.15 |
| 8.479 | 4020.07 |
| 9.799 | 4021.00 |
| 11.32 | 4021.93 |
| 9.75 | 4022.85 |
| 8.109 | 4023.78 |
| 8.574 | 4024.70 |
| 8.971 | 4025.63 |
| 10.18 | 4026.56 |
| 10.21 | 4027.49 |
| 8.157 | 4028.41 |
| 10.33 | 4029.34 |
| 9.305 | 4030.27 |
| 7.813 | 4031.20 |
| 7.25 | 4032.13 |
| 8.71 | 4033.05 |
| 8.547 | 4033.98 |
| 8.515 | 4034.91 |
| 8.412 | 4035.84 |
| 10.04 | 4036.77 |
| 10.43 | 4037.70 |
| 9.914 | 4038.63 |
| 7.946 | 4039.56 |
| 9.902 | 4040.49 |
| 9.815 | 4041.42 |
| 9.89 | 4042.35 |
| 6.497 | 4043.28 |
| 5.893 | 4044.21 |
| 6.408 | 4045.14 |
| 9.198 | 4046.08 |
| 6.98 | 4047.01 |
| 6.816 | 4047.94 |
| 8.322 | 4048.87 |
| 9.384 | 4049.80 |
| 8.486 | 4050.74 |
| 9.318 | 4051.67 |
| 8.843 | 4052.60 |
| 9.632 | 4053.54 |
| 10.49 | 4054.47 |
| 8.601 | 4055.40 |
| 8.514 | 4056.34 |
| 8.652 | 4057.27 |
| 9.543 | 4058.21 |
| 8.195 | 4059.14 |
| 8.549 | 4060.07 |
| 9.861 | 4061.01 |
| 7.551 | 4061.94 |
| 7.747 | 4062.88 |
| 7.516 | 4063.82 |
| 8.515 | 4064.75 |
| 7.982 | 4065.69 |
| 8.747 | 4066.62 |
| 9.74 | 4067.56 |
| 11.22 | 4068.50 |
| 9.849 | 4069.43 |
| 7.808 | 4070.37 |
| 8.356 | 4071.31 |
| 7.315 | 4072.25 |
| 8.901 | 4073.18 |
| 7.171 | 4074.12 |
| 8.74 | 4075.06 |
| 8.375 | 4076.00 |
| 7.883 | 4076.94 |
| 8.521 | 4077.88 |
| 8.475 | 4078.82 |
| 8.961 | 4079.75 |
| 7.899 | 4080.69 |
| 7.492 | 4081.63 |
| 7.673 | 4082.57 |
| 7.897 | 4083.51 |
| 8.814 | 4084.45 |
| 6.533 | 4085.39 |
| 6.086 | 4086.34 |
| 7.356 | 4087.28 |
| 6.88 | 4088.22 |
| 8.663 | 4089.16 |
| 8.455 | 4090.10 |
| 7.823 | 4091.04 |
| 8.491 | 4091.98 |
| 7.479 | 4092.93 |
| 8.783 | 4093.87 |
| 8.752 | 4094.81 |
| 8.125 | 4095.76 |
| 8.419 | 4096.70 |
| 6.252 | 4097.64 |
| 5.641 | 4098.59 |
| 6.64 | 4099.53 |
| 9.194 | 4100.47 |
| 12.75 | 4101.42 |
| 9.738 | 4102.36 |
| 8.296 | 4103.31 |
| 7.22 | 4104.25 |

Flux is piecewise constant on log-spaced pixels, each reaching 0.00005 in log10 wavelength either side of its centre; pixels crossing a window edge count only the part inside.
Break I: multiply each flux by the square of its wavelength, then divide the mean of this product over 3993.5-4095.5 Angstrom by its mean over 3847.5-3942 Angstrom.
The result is 1.2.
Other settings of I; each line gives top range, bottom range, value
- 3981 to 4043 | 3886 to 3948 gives 1.25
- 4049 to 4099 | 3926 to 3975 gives 1.34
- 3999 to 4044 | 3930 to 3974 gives 1.34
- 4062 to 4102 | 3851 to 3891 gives 1.17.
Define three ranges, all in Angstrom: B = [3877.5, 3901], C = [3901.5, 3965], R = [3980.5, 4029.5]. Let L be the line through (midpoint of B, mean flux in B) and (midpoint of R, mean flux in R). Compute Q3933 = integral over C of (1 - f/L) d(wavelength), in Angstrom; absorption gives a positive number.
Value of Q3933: 0.8 Angstrom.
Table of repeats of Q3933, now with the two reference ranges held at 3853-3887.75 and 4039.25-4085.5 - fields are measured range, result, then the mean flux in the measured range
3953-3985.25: 5.3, 6.76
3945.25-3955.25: 0.3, 7.81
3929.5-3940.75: 3.5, 5.49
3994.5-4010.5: 0.9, 7.75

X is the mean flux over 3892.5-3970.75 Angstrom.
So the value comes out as 7.07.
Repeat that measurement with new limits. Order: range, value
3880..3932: 7.39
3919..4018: 7.27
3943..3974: 7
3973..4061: 8.3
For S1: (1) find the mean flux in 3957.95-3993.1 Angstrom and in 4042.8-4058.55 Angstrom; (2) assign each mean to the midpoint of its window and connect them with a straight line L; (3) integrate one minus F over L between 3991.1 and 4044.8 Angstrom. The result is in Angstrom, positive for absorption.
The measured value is -4.6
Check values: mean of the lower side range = 7.14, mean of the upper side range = 8.32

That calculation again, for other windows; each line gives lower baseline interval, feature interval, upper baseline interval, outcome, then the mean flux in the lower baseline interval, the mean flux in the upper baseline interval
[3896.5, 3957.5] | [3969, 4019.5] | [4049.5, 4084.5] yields 0.9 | 7.27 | 8.6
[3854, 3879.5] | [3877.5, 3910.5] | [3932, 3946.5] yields 1.1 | 8.11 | 6.06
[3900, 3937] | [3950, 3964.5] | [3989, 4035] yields 1.1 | 7.38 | 8.41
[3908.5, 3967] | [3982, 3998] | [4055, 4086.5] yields -1.4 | 7.2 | 8.36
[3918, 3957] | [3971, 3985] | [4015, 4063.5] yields 1.7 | 7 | 8.83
